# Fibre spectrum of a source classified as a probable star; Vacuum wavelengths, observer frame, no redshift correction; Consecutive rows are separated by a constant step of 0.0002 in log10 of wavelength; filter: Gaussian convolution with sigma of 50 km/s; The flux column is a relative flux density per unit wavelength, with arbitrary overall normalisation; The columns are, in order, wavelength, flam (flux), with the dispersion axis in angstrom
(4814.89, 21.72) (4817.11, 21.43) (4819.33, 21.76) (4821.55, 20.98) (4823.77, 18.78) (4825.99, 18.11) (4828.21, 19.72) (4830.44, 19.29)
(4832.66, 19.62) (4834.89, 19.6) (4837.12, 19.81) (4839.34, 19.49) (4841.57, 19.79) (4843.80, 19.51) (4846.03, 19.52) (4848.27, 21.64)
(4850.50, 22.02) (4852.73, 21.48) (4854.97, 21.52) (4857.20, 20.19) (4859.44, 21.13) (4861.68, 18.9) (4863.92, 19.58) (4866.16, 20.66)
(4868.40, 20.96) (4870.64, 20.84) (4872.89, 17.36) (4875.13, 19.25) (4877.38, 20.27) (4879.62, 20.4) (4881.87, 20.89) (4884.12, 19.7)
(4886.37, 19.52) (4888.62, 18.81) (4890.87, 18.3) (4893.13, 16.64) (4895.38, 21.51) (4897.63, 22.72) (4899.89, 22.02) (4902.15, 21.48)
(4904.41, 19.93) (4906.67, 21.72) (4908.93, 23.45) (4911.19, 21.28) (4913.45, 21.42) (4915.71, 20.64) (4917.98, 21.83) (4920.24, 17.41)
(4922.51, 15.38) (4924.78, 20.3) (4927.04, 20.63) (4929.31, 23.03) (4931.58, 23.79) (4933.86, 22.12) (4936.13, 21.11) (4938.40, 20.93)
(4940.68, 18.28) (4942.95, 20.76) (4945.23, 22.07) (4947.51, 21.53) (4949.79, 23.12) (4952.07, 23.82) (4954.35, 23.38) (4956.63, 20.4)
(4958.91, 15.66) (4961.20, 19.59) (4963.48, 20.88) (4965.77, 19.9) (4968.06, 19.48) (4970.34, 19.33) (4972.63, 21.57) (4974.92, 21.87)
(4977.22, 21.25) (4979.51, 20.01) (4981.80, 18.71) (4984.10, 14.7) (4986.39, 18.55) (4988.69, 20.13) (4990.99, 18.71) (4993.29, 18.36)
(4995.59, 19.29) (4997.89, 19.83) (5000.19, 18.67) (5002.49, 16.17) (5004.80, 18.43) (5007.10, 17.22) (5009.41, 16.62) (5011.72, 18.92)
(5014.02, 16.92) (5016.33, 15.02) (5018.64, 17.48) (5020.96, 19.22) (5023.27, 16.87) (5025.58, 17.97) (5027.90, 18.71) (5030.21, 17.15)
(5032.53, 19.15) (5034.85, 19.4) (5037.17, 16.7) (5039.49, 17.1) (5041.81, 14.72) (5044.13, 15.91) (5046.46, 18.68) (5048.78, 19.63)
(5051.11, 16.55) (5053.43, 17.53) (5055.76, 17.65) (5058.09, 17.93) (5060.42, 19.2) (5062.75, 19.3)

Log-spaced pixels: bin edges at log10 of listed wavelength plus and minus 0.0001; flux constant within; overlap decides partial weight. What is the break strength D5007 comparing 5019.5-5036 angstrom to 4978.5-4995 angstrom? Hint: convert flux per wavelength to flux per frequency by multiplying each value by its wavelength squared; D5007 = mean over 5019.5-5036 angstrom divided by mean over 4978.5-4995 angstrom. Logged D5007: 1.0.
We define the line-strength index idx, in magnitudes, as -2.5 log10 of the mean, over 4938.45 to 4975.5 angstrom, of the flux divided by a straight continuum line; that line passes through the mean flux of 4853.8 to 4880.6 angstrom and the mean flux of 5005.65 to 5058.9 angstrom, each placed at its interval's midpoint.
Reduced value -0.11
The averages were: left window 20.1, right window 17.5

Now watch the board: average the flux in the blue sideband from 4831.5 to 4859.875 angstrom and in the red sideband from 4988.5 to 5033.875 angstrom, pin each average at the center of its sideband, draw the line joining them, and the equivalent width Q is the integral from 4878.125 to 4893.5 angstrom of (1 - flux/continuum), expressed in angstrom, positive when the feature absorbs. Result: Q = 0.4 angstrom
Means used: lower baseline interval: 20.4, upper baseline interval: 18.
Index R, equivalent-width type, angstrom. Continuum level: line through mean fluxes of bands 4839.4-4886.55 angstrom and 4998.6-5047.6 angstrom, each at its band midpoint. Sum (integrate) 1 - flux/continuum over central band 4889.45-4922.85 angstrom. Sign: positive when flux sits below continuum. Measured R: -1.7 angstrom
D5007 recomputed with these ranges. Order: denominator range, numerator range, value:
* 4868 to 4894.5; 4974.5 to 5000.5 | 1.03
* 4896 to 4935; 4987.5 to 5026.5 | 0.88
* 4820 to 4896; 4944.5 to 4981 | 1.09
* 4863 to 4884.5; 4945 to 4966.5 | 1.09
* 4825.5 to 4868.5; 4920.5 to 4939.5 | 1.07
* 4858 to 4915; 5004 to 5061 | 0.92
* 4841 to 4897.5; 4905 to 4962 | 1.07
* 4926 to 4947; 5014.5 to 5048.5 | 0.85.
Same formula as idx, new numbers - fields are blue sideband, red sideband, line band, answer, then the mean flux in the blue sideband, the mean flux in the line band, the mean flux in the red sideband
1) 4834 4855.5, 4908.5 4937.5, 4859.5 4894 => 0.06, 20.4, 19.5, 20.9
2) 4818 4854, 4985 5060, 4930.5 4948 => -0.13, 20.1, 21.3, 17.9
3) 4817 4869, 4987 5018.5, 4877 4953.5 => -0.09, 20.2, 20.8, 18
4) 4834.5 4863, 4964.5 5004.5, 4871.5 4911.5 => -0.02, 20.4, 20.3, 19.2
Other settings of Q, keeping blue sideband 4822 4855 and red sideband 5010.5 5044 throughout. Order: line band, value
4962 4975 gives -1.5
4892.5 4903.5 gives -1.1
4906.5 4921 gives -1.7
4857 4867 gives -0.2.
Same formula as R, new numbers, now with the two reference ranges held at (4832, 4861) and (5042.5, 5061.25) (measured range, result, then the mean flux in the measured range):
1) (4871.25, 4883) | 0.19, 19.7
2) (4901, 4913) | -1.18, 21.6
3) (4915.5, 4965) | -4.00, 20.8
